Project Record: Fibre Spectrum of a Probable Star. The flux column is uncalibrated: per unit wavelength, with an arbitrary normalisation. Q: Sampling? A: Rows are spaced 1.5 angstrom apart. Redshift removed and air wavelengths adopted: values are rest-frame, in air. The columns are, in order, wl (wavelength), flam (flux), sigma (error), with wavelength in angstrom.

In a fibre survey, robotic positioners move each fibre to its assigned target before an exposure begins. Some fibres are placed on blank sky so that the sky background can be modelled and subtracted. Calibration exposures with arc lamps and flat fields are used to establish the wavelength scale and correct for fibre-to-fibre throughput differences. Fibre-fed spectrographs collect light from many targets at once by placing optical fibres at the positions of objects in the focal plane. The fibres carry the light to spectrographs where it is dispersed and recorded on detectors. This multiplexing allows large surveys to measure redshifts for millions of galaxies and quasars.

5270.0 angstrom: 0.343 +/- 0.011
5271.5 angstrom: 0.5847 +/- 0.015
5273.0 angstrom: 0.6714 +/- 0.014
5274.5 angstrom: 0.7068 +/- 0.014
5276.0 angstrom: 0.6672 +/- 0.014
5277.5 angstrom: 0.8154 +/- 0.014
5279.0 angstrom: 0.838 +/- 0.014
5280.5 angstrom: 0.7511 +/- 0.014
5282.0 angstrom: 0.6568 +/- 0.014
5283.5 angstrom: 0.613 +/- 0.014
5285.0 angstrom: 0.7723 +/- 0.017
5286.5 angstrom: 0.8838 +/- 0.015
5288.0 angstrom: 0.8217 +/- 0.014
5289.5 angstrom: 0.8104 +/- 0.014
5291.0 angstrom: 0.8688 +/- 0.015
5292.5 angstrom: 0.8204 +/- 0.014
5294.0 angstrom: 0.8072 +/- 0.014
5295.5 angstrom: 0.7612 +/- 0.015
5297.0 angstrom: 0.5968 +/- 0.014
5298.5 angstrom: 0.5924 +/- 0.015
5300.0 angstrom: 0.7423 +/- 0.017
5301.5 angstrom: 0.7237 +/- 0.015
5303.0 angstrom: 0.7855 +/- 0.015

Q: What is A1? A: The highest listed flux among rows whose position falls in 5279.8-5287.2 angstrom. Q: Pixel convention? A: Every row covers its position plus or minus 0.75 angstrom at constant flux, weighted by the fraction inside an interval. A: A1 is 0.8838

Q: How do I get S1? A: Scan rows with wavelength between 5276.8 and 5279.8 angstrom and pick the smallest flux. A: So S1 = 0.8154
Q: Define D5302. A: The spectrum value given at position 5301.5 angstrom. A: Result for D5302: 0.7237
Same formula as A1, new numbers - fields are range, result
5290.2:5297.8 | 0.8688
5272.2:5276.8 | 0.7068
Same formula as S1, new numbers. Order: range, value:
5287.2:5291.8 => 0.8104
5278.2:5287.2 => 0.613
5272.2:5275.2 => 0.6714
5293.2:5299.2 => 0.5924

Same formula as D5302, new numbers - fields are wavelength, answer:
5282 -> 0.6568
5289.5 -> 0.8104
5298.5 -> 0.5924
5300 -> 0.7423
